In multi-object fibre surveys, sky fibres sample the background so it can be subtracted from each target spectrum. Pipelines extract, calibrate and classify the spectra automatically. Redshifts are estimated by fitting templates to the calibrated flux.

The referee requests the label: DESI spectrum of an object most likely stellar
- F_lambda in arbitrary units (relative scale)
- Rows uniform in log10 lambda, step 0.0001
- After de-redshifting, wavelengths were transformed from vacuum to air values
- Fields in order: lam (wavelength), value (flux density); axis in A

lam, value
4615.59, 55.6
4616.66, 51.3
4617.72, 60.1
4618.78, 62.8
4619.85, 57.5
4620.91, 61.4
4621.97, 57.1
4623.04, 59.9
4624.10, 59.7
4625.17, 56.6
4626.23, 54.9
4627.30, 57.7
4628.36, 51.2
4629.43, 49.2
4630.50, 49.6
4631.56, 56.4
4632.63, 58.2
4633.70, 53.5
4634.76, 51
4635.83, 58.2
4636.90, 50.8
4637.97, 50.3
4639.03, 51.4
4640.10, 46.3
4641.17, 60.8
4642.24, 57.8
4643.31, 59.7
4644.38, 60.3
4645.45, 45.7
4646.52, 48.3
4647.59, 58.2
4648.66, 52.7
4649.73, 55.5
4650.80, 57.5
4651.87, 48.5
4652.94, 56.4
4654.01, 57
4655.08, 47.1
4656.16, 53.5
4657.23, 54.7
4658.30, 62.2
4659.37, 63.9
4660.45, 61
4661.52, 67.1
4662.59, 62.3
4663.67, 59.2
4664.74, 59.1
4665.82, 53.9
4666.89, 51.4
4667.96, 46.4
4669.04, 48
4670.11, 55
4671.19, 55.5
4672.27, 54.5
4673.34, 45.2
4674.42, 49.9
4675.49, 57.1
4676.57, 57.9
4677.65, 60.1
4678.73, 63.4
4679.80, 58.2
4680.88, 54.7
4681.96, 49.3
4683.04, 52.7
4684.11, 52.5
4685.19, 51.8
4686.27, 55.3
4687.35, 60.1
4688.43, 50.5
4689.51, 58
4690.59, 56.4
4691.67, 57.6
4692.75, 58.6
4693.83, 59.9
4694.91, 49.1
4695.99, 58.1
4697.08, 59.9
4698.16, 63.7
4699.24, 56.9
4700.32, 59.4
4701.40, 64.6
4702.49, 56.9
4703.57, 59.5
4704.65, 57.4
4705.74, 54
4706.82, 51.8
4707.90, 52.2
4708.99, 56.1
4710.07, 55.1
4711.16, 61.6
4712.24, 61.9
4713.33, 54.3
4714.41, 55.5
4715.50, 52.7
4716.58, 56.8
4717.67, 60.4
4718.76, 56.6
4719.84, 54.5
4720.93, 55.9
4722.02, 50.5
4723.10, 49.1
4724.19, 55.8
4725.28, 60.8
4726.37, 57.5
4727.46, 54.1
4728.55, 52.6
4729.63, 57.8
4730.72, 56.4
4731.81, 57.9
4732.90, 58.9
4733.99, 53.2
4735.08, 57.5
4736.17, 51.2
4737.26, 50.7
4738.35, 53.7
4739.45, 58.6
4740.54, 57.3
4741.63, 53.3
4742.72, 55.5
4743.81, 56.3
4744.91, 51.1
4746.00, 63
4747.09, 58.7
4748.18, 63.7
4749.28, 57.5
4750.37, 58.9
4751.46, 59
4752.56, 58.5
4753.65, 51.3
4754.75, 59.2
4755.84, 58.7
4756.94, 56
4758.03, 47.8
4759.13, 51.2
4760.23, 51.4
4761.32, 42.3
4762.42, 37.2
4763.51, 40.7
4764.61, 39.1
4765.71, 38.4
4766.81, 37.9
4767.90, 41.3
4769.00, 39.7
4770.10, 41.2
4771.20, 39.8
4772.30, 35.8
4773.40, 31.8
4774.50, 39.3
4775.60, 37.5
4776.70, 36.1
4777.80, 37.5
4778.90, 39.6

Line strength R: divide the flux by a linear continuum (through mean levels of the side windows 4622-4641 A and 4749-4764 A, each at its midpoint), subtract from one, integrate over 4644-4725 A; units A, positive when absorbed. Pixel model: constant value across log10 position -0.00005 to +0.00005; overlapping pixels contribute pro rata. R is -4.0 A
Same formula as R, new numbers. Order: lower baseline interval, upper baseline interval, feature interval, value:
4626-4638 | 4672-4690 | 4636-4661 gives -0.4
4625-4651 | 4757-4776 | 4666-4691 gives -2.1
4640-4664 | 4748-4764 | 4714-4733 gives -0.6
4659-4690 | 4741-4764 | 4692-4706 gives -0.8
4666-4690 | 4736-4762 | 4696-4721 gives -1.3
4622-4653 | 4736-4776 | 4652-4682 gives -1.6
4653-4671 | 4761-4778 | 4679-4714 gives -4.2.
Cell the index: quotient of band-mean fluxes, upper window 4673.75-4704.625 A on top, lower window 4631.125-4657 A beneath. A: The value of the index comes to 1.05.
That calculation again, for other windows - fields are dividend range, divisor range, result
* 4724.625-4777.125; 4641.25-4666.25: 0.89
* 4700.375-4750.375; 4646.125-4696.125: 1.02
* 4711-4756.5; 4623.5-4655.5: 1.04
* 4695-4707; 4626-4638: 1.09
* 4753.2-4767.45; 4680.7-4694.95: 0.85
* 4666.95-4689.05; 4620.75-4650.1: 0.99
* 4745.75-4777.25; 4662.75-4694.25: 0.86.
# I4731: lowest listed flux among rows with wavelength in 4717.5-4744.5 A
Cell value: 49.1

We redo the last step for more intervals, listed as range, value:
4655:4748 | 45.2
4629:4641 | 46.3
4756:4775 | 31.8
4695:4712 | 51.8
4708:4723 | 50.5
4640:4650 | 45.7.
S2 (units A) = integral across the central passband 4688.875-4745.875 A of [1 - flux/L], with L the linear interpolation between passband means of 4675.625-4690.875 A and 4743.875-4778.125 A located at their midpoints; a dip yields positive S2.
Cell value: -4.7 A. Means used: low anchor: 55.8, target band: 56.3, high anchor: 47.3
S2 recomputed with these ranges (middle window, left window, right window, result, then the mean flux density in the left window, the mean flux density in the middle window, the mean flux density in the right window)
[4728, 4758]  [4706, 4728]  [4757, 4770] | -4.96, 55.6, 56.4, 42.9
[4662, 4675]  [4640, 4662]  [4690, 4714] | 0.72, 56.1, 53.5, 57.5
